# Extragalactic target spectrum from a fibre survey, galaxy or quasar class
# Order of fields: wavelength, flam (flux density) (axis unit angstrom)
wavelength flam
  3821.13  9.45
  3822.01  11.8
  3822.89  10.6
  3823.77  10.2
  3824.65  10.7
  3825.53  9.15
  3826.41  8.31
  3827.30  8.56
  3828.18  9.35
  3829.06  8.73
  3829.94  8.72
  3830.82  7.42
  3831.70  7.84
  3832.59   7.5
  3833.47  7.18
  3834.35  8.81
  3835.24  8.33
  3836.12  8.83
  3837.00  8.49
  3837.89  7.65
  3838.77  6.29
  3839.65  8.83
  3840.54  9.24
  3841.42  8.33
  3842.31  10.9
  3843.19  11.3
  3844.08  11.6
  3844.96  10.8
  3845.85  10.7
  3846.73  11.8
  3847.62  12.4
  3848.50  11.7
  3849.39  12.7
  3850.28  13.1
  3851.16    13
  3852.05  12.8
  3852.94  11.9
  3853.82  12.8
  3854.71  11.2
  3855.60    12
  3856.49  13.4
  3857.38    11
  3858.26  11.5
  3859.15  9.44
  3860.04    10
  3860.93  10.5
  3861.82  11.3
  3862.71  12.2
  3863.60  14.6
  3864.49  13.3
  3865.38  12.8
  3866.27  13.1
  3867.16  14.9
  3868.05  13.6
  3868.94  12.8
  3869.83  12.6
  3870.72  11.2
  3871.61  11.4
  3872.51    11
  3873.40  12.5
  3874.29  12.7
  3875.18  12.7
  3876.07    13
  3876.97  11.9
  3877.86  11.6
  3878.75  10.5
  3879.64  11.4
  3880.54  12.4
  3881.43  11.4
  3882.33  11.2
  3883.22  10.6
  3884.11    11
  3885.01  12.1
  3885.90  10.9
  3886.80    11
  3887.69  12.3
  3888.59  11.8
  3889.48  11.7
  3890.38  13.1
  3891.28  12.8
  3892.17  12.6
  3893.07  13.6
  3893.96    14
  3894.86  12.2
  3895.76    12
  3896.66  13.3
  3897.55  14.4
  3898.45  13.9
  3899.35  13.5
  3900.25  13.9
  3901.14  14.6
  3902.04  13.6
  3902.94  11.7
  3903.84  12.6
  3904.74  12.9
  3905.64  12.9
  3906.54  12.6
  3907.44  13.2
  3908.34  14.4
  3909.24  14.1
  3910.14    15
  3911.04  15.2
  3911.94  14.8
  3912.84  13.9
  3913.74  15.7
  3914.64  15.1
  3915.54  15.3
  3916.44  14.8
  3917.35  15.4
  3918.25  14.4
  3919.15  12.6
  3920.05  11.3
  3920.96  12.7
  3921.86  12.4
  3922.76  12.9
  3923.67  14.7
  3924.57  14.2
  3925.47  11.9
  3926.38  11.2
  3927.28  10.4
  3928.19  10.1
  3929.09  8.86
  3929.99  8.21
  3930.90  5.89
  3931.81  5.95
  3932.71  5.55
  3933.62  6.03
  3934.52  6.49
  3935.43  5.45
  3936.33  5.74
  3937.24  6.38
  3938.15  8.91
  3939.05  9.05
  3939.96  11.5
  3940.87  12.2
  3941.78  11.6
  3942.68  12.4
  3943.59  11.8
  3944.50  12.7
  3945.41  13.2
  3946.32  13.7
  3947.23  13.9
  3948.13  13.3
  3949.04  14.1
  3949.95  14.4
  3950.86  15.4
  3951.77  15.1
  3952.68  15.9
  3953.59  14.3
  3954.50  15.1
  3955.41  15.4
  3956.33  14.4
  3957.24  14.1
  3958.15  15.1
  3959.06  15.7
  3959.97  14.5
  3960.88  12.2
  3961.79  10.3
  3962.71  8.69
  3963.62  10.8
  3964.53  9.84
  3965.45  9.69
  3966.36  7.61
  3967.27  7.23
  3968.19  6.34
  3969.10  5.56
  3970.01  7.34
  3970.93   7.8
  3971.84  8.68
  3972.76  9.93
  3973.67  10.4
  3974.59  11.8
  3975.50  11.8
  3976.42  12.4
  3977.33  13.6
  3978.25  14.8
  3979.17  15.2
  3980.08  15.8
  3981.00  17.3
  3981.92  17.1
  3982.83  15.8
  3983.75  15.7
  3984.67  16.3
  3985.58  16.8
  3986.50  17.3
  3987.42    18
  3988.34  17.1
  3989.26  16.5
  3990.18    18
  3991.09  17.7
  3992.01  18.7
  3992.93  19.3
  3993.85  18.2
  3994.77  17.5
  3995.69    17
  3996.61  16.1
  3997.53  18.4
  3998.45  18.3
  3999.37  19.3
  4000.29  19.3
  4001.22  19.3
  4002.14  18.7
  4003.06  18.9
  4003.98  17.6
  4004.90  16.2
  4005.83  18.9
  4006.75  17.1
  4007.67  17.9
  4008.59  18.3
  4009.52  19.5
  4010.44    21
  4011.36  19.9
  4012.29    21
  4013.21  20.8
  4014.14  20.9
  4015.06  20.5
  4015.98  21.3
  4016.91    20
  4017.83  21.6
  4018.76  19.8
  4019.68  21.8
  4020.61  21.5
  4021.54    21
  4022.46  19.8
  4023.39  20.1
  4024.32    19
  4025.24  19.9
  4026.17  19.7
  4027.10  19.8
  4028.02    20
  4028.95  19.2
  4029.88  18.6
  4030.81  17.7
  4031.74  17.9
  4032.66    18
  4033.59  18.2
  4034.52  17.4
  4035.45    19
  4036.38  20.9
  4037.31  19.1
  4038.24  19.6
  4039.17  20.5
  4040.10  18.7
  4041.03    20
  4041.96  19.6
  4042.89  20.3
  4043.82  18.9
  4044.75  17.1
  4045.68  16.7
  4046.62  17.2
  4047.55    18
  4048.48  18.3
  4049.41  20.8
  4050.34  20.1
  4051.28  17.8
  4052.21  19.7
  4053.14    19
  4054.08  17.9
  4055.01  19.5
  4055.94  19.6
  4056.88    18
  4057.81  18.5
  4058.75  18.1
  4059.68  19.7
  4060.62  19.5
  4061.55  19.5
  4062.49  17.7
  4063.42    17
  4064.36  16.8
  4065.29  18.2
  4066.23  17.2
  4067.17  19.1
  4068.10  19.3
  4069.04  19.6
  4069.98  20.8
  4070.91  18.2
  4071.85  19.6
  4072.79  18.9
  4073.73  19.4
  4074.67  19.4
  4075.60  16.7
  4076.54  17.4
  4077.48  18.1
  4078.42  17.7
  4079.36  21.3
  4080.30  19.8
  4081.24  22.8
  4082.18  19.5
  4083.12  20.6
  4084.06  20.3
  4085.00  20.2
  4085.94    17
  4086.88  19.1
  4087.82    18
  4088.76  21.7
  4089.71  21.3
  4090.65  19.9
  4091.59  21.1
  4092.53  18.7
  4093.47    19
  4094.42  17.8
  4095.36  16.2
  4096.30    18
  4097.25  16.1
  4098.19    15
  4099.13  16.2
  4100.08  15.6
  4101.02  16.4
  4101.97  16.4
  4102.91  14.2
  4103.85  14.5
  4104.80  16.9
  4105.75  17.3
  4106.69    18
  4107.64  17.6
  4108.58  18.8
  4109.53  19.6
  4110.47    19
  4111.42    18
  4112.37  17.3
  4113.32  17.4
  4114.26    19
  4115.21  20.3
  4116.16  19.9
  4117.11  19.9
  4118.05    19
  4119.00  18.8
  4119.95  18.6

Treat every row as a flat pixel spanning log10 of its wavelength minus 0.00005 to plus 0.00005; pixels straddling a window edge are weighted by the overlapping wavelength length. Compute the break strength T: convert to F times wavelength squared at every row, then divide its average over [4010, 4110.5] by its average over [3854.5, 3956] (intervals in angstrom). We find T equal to 1.67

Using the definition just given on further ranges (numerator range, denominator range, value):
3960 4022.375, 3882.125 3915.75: 1.27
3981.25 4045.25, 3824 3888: 1.86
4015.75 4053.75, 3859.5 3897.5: 1.71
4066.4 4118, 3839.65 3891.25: 1.75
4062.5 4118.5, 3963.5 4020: 1.20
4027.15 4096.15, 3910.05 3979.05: 1.73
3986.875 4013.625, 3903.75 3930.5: 1.47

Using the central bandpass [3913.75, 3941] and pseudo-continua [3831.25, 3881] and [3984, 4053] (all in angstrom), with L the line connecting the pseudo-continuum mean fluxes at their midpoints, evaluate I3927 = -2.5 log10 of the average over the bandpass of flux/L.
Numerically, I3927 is 0.342 mag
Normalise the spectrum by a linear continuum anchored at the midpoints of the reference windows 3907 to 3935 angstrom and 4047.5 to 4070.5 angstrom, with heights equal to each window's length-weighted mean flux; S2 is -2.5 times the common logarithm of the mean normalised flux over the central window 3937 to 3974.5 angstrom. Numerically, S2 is 0.172 mag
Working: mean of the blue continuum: 12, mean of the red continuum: 18.8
